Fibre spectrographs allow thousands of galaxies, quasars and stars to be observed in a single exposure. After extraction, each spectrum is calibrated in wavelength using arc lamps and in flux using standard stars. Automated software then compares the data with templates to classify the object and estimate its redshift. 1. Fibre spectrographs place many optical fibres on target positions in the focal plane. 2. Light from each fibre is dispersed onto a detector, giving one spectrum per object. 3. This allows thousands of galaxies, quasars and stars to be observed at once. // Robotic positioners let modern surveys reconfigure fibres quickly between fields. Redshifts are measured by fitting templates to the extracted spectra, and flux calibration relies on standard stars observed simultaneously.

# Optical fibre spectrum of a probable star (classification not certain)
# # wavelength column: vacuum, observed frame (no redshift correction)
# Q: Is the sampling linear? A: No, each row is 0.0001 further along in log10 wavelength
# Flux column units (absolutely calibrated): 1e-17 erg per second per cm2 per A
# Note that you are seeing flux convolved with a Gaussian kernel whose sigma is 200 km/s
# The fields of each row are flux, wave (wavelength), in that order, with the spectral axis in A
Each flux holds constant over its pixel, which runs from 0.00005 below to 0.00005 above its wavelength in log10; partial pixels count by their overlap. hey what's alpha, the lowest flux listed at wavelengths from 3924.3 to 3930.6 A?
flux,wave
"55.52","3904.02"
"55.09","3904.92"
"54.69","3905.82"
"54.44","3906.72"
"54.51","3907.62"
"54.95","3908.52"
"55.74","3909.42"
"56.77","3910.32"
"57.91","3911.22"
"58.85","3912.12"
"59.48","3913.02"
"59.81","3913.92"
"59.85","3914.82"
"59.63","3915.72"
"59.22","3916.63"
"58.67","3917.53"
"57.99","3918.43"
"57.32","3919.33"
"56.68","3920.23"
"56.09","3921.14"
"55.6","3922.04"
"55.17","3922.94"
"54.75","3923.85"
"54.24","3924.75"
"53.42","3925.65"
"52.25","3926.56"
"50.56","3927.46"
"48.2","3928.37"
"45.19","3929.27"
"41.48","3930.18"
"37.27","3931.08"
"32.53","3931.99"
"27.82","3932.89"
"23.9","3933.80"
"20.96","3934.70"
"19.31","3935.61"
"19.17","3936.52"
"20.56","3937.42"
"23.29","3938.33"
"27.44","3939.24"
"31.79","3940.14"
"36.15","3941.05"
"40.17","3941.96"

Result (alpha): 41.48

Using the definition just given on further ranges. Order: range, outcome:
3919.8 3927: 52.25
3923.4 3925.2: 54.24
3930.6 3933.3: 27.82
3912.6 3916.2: 59.48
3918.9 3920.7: 56.68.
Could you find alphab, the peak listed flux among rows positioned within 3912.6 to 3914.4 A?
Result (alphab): 59.81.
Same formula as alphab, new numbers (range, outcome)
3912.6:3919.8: 59.85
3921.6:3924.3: 55.6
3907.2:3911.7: 57.91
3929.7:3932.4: 41.48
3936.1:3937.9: 20.56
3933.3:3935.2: 23.9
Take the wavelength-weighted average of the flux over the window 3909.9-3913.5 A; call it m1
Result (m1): 58.3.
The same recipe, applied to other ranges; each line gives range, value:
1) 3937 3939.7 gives 23.9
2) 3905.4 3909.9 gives 54.9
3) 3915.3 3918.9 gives 58.8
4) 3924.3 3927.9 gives 52.7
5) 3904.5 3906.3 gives 54.8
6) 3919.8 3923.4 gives 55.8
